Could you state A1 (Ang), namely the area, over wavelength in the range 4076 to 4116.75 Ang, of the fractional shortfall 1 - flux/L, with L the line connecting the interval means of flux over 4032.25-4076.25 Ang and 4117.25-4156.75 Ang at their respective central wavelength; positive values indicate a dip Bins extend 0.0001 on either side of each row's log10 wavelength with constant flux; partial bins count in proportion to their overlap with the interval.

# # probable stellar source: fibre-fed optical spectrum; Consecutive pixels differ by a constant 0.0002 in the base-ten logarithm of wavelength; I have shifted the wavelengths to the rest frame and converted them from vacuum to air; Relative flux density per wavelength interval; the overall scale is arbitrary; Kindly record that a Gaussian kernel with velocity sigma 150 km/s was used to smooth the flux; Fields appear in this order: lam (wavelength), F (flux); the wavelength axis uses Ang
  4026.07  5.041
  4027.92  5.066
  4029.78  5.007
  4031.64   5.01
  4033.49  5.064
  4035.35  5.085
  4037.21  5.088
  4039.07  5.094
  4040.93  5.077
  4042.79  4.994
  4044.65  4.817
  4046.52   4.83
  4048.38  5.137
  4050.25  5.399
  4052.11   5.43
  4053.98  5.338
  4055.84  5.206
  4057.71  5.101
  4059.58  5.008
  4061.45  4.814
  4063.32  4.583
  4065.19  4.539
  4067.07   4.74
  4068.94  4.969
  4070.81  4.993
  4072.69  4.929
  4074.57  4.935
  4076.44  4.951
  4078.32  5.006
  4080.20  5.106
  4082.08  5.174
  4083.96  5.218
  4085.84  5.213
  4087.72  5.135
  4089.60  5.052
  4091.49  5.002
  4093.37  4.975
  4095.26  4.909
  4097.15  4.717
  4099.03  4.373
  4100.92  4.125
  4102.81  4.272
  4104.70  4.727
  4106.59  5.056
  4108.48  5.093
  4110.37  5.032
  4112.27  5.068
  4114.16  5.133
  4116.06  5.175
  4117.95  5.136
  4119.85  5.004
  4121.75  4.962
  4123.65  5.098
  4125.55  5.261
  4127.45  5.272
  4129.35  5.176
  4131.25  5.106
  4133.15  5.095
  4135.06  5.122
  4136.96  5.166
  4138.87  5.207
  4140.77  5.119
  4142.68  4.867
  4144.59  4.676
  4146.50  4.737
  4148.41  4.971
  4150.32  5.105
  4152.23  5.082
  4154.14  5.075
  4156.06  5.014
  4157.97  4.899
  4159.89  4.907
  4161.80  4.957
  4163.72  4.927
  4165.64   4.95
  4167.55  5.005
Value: 0.8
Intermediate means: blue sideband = 5.01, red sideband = 5.06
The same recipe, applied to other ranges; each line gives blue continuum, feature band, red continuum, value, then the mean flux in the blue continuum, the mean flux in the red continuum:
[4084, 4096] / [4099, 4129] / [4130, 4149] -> 0.5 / 5.06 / 5.01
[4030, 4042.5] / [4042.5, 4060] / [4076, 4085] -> -0.2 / 5.06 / 5.1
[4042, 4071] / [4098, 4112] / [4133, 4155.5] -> 0.9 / 4.99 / 5.01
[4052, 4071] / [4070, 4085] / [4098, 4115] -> -0.5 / 4.95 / 4.76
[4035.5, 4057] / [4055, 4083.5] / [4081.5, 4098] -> 0.8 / 5.13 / 5.04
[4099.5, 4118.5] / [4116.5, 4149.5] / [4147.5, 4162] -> -0.8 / 4.86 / 5.01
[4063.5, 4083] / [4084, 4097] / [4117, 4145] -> -0.2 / 4.92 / 5.09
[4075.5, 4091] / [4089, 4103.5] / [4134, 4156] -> 1.2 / 5.1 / 5.01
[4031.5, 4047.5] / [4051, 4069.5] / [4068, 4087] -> 0.2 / 5.01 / 5.05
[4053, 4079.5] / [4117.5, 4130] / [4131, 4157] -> -0.3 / 4.94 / 5.02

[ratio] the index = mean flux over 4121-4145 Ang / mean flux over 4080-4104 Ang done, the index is 1.05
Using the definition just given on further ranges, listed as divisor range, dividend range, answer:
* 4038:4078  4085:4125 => 0.98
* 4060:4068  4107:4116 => 1.09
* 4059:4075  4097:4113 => 0.98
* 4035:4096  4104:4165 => 1.00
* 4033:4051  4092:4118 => 0.96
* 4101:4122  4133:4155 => 1.02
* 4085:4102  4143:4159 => 1.02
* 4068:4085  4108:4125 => 1.01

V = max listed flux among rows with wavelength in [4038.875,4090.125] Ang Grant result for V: 5.43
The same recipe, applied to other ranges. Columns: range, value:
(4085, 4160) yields 5.272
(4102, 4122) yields 5.175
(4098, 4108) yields 5.056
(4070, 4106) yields 5.218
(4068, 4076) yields 4.993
